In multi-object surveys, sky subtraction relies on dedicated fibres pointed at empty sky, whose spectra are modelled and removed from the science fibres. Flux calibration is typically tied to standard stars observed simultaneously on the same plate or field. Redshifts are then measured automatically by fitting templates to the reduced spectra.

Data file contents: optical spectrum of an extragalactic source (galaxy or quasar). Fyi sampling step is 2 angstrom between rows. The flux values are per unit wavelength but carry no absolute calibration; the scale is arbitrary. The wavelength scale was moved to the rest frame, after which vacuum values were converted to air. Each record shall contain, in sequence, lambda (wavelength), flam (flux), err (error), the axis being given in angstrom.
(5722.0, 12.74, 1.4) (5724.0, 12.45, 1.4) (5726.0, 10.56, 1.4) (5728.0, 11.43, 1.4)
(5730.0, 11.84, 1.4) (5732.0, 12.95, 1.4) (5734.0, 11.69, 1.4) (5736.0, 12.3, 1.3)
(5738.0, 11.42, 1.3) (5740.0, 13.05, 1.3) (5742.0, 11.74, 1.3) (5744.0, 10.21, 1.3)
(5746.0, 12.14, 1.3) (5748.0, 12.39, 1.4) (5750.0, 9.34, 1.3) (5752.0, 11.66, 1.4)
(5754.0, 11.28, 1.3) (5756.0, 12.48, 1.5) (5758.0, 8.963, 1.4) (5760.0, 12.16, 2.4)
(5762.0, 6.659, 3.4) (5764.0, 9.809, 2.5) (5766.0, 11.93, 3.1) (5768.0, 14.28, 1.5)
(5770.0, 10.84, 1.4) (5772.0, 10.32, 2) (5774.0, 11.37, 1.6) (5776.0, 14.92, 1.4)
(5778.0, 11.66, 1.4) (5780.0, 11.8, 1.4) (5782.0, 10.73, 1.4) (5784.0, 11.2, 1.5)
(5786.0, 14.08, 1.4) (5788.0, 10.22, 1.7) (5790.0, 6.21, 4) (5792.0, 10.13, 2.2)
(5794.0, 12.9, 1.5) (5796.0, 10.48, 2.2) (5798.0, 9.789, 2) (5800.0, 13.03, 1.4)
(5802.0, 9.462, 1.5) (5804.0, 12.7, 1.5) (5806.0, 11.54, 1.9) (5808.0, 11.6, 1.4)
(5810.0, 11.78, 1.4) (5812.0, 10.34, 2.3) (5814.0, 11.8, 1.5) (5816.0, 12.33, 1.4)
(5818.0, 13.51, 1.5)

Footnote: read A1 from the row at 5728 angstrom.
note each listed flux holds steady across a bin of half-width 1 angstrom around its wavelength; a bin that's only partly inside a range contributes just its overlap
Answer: 11.43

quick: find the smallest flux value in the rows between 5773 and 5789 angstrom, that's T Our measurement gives 10.22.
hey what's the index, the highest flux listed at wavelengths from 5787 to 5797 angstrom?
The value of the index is 12.9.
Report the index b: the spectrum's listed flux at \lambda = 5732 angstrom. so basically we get 12.95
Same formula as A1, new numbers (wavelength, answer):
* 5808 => 11.6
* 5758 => 8.963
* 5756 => 12.48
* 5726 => 10.56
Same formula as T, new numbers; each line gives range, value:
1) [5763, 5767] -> 9.809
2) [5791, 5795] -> 10.13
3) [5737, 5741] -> 11.42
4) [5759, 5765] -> 6.659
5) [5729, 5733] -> 11.84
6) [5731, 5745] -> 10.21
